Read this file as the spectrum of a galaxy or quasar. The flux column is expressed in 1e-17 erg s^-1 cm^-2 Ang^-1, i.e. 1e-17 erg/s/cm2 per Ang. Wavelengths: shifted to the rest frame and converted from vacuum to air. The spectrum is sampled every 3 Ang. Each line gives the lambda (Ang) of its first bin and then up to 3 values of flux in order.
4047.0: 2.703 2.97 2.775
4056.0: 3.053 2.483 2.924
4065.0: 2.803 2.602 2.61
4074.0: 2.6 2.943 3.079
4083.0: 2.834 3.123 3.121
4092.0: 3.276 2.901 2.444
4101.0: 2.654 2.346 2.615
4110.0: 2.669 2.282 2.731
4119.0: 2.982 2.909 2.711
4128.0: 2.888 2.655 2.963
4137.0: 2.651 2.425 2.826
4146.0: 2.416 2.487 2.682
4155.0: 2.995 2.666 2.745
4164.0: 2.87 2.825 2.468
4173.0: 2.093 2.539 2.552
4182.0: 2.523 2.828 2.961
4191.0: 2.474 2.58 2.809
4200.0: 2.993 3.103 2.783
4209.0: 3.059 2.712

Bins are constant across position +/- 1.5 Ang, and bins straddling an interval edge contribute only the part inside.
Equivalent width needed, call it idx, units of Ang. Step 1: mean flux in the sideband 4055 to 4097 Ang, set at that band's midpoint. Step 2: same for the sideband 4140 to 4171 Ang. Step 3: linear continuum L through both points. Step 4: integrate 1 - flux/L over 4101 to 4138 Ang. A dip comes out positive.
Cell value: 1.0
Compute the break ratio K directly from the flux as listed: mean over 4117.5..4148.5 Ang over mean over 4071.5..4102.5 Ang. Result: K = 0.9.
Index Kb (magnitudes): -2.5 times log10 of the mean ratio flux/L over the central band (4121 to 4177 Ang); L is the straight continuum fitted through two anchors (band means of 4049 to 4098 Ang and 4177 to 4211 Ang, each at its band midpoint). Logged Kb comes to 0.06 mag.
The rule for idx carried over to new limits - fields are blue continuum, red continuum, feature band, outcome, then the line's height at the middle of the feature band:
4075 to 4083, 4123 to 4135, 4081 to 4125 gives 1.6 Ang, 2.88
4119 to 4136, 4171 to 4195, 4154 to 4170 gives -0.7 Ang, 2.67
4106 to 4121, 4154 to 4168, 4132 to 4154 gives 0.9 Ang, 2.76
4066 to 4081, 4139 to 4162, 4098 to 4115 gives 1.3 Ang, 2.72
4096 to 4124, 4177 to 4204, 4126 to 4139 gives -0.5 Ang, 2.66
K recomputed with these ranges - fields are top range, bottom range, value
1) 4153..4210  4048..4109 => 0.97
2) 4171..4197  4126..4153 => 0.97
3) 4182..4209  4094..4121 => 1.07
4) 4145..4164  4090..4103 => 0.96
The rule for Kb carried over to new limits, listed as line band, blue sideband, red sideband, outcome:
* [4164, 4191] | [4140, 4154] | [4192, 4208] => 0.055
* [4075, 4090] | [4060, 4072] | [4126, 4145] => -0.104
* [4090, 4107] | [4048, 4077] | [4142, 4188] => -0.001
